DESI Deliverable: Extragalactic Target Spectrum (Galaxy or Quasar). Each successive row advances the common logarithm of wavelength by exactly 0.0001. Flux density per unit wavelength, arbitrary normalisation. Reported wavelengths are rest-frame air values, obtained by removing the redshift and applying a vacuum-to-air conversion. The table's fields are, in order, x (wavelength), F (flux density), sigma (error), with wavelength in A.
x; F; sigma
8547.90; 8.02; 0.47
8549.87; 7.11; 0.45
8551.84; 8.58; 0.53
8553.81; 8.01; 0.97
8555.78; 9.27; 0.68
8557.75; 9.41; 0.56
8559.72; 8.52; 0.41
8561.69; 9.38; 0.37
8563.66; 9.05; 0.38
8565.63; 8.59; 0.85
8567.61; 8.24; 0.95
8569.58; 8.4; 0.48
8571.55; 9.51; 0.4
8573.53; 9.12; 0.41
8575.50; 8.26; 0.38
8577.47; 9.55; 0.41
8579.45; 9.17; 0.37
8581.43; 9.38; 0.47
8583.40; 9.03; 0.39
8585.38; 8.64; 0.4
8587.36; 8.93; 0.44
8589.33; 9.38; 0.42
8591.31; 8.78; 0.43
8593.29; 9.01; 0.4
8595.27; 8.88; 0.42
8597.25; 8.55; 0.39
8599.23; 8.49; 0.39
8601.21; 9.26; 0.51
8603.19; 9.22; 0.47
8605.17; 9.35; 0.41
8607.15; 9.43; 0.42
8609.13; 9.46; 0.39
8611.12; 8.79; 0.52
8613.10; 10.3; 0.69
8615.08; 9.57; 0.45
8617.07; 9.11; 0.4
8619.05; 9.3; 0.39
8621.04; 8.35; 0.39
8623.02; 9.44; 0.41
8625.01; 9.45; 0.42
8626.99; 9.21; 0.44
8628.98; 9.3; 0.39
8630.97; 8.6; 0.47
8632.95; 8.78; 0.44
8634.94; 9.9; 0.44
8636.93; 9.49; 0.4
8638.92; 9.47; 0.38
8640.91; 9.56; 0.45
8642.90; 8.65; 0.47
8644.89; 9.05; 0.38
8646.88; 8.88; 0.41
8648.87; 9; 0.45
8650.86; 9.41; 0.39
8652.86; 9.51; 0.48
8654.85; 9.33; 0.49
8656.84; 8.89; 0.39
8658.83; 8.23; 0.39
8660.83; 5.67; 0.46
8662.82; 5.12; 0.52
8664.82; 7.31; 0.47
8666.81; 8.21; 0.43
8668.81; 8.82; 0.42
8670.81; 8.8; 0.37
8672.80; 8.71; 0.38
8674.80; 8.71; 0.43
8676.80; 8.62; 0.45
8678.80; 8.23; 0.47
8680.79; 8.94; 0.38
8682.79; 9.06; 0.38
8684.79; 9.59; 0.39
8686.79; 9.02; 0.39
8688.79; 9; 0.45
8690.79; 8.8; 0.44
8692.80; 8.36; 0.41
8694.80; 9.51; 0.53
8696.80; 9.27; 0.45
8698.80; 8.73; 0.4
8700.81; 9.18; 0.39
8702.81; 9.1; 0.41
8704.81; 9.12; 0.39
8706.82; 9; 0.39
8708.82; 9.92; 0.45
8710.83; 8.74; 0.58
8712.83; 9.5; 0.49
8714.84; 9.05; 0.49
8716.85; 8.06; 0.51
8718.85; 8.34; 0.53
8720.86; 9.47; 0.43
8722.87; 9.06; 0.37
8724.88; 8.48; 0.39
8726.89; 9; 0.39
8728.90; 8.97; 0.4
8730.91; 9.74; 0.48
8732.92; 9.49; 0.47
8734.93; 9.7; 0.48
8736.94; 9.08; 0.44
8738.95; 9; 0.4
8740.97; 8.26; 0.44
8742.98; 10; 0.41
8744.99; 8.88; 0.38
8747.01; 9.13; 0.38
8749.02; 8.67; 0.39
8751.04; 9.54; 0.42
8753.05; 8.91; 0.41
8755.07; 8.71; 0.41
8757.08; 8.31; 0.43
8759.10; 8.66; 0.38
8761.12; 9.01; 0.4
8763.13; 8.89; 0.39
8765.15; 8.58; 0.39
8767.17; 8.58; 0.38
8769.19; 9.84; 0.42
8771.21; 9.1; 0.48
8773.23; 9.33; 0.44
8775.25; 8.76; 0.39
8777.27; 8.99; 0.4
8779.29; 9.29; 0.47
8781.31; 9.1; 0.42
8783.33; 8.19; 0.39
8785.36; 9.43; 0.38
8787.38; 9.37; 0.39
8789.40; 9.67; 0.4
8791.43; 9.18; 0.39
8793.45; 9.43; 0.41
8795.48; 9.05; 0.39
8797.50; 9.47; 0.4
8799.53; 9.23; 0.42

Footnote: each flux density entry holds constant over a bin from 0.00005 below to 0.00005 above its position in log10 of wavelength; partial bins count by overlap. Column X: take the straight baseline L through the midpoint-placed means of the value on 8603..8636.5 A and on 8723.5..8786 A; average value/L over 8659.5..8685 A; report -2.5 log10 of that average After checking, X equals 0.136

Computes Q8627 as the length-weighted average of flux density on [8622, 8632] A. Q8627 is 9.2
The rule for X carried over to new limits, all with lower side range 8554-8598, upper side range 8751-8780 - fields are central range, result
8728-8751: -0.03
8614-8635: -0.03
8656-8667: 0.24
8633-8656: -0.04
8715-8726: 0.03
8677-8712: -0.01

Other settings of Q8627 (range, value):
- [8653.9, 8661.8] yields 8.03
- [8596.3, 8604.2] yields 8.89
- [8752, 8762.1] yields 8.72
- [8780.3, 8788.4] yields 9.03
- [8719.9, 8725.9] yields 8.99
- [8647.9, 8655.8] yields 9.31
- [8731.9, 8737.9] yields 9.43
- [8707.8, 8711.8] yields 9.33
